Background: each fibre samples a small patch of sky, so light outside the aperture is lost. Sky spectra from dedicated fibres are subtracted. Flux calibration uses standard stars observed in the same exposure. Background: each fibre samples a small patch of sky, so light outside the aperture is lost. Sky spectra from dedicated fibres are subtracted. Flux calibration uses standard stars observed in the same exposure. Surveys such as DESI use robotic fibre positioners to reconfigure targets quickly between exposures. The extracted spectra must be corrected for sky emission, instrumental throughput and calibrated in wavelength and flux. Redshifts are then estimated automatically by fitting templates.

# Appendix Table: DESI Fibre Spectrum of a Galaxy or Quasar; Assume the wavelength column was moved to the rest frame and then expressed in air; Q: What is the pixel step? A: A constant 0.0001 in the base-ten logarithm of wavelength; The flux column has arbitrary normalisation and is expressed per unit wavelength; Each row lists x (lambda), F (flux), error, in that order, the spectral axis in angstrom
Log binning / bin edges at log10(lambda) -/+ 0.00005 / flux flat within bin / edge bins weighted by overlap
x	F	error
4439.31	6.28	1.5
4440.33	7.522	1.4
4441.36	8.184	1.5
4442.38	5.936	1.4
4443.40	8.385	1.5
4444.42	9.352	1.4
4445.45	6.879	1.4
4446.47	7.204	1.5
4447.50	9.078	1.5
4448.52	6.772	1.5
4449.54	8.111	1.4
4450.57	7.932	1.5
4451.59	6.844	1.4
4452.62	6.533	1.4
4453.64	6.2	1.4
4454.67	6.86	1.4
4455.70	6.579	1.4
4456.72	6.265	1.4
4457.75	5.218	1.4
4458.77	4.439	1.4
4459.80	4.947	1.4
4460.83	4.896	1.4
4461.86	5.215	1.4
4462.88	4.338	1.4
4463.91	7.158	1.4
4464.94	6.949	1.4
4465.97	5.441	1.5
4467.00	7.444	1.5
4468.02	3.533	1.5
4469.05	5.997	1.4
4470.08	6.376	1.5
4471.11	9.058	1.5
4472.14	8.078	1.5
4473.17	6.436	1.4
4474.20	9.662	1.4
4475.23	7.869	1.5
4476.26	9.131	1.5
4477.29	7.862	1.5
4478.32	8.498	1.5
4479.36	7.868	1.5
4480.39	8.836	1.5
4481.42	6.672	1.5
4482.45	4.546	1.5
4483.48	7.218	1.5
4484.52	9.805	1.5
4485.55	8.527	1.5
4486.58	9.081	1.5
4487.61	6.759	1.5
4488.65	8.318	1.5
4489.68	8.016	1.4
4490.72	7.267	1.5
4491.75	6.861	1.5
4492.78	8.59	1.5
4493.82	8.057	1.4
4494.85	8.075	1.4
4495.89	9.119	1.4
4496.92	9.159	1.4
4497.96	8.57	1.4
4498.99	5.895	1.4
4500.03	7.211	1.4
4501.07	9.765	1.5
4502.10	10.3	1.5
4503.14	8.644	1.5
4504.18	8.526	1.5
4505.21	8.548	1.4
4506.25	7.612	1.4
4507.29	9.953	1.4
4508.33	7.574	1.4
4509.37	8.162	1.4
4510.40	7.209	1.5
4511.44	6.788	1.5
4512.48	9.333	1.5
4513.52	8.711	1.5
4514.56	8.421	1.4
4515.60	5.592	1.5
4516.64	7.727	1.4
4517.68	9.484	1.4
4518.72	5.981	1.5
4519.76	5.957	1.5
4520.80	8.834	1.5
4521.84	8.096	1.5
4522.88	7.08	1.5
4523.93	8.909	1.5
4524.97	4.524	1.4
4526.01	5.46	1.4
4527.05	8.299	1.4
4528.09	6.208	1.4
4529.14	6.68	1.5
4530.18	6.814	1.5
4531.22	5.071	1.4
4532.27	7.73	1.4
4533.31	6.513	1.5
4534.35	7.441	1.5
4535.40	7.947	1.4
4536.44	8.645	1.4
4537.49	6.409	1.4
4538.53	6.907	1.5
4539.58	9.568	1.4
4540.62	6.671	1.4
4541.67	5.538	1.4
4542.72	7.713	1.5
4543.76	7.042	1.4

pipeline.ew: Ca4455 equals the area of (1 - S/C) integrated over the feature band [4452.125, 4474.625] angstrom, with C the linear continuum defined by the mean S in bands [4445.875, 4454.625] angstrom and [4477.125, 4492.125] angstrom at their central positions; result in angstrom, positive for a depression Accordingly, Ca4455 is 3.7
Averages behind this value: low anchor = 7.31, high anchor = 7.75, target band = 6.24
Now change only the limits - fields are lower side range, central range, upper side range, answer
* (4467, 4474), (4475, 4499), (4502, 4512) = -1.8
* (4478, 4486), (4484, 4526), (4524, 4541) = -3.4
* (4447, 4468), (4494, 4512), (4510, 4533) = -3.5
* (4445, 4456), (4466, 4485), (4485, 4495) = 0.6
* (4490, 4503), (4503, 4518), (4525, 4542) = -0.7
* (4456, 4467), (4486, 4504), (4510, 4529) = -4.4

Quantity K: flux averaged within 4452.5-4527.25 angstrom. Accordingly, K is 7.41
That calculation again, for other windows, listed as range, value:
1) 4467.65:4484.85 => 7.5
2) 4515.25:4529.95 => 7.07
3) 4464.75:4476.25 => 7.08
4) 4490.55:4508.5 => 8.35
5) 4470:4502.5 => 8.06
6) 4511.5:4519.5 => 7.76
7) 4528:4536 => 6.85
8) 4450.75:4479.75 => 6.64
